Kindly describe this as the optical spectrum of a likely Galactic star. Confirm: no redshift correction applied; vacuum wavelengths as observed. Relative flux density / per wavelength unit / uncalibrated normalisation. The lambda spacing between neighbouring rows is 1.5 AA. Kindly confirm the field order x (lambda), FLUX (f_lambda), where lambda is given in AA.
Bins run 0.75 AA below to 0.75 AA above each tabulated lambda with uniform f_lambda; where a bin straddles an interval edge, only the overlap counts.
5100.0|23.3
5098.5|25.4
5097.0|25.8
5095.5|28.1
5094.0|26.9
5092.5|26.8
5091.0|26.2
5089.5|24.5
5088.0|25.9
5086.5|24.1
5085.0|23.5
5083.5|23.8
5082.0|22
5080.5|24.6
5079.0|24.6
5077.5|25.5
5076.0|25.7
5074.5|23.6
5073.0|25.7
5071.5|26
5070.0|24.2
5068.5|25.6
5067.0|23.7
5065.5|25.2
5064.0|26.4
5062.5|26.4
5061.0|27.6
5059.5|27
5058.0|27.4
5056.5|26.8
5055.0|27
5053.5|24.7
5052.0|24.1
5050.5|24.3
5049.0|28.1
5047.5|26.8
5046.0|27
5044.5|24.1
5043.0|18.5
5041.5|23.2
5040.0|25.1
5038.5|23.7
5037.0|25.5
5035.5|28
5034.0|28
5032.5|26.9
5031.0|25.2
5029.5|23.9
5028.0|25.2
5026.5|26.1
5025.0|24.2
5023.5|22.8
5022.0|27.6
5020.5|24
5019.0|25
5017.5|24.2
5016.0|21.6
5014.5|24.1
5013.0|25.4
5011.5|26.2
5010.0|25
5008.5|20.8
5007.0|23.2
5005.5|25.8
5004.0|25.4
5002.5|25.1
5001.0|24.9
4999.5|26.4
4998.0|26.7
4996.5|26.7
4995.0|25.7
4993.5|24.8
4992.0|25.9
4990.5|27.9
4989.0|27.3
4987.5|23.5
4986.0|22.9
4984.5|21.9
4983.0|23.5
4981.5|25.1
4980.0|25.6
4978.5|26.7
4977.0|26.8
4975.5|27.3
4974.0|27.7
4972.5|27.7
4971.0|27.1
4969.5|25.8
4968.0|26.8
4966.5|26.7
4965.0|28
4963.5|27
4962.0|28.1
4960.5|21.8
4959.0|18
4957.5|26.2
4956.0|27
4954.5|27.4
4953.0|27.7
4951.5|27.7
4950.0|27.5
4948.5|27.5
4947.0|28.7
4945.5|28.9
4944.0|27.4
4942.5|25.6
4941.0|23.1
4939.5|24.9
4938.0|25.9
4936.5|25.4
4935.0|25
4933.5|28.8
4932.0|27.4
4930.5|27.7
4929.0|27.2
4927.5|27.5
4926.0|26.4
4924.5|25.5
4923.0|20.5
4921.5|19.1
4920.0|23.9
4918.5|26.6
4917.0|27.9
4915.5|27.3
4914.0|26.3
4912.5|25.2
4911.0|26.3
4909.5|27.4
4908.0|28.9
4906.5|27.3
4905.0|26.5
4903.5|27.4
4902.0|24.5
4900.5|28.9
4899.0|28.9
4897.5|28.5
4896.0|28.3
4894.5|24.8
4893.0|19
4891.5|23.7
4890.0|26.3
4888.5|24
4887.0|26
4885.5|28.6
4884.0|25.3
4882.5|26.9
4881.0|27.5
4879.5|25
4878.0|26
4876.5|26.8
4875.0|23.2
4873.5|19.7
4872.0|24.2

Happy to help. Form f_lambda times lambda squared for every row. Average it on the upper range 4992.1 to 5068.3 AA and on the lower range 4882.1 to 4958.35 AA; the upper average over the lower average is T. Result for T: 1.00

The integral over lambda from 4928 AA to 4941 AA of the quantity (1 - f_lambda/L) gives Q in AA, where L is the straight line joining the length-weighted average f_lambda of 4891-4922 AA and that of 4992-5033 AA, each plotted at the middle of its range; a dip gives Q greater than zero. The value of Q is -0.3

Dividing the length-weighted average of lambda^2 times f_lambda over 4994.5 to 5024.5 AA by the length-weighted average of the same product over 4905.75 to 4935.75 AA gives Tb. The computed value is 1.0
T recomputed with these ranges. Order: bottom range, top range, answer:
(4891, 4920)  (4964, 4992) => 1.01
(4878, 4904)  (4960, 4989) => 1.03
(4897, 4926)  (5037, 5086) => 1.02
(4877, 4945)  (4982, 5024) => 0.99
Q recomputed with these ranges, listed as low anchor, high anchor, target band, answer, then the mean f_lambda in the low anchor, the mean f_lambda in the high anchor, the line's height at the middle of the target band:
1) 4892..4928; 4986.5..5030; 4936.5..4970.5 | -1.0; 25.9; 25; 25.5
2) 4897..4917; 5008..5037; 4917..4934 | 0.8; 27.2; 25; 26.8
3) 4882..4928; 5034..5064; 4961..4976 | -0.8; 25.9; 25.6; 25.8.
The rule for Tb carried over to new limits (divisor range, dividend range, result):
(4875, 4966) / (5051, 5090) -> 1.02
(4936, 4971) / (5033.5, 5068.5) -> 1.01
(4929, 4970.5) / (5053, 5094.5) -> 1.01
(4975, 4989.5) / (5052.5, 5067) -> 1.09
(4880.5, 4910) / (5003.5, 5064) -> 1.01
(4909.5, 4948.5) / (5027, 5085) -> 1.02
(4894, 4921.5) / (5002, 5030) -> 0.96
